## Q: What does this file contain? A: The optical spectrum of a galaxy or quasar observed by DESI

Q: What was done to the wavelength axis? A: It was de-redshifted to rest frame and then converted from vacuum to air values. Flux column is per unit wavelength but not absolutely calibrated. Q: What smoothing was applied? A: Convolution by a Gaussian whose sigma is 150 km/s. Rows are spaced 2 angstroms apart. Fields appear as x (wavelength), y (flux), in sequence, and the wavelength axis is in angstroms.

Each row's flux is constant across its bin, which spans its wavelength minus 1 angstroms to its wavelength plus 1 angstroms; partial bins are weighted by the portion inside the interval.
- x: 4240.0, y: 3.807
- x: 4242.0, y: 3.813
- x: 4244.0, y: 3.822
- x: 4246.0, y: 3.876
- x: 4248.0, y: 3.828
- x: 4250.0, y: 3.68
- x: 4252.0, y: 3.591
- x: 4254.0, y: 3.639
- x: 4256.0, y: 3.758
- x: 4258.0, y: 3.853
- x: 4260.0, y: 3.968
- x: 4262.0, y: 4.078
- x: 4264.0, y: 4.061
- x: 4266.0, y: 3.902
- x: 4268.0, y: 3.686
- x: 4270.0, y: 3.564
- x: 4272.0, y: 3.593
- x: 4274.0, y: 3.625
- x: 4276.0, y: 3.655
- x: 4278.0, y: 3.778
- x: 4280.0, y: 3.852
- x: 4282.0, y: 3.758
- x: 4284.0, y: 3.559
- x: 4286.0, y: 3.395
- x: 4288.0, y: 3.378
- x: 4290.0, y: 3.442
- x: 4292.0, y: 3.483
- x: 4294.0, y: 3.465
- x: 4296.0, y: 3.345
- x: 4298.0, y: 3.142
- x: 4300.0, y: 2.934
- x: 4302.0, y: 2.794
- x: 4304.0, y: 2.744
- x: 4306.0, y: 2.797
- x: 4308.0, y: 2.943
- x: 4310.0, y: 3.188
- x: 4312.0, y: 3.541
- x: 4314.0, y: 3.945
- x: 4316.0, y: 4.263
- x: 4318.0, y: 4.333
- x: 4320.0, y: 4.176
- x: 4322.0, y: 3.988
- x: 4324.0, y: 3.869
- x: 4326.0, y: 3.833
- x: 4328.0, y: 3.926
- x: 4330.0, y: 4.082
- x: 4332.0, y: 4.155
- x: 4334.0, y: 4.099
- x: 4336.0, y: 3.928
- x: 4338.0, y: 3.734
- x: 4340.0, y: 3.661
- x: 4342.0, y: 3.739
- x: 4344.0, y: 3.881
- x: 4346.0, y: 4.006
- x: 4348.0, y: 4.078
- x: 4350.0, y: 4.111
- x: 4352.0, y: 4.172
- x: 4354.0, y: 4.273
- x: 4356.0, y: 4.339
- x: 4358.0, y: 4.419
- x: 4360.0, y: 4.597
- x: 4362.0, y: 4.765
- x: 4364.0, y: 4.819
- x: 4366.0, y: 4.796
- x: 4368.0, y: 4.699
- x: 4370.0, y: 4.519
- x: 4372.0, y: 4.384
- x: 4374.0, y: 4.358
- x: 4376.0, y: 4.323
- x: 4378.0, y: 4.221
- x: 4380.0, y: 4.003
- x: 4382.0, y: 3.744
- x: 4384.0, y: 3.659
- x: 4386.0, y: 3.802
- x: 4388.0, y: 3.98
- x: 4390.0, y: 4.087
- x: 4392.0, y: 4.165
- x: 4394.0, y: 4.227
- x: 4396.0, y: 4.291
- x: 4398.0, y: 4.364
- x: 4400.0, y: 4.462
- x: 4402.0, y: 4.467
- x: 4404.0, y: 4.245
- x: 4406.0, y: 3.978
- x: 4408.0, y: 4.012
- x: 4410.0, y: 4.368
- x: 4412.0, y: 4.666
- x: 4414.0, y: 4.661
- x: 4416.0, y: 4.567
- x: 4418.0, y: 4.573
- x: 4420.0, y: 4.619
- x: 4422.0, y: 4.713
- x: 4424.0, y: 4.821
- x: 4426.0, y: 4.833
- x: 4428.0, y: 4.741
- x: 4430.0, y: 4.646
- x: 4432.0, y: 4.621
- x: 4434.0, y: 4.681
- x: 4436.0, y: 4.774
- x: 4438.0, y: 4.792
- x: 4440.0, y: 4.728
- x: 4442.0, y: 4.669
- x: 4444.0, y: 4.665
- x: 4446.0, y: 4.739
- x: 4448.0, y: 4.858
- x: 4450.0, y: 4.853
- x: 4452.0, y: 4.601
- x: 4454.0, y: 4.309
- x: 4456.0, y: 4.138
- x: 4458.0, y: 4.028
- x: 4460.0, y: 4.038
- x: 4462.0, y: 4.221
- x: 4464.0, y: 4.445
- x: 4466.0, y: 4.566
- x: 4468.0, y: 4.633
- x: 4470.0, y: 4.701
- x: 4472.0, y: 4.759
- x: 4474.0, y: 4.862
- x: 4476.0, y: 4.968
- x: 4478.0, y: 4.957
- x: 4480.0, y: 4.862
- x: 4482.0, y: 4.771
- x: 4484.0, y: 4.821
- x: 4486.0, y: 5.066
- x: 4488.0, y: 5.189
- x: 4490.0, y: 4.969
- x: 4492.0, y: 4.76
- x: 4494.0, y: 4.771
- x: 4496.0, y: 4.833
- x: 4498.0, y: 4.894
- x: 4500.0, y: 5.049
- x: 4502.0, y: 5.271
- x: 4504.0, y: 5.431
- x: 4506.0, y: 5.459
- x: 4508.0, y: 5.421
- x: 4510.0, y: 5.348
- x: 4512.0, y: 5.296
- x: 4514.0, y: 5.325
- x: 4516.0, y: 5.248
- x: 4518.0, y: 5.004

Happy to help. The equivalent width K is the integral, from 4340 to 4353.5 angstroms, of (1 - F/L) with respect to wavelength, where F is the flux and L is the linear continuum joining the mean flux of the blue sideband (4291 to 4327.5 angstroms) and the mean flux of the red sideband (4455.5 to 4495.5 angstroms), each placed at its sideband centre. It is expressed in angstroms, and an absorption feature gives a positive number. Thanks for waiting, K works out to -0.8 angstroms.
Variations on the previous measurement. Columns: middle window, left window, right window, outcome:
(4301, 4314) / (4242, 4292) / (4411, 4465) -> 2.83 angstroms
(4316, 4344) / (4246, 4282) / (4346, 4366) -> 1.64 angstroms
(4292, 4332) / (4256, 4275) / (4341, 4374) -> 5.22 angstroms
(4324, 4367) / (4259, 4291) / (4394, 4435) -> -0.42 angstroms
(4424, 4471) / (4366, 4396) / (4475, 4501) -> 0.51 angstroms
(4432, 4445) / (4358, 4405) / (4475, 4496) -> -0.21 angstroms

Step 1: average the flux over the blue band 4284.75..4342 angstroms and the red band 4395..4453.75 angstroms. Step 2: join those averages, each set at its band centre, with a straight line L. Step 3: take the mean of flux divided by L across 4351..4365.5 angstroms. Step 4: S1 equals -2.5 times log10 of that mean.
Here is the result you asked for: -0.13 mag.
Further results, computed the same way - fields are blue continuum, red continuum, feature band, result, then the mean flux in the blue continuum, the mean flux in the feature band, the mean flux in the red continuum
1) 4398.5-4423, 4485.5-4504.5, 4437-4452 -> -0.02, 4.44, 4.75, 5.01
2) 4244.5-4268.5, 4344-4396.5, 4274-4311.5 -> 0.19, 3.83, 3.33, 4.26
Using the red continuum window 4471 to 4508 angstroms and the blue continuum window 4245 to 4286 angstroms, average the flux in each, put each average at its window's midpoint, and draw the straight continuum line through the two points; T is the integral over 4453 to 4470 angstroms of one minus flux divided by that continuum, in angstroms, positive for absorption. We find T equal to 1.8 angstroms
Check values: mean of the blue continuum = 3.76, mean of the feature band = 4.32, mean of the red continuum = 4.99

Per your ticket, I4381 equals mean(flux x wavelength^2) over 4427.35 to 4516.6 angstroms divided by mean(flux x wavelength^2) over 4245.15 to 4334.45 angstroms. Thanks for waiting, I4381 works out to 1.4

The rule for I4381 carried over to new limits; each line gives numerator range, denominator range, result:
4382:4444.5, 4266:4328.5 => 1.32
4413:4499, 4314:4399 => 1.18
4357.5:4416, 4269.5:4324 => 1.28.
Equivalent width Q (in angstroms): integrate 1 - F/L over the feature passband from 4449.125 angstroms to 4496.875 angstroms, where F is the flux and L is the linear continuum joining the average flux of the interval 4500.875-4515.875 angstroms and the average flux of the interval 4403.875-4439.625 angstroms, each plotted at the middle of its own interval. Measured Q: 3.5 angstroms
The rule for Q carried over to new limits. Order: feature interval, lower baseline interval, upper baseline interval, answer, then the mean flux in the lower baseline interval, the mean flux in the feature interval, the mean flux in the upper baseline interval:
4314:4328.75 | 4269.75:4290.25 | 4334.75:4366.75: -0.4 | 3.61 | 4.05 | 4.2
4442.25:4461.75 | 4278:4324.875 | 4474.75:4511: 1.0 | 3.5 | 4.47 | 5.05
